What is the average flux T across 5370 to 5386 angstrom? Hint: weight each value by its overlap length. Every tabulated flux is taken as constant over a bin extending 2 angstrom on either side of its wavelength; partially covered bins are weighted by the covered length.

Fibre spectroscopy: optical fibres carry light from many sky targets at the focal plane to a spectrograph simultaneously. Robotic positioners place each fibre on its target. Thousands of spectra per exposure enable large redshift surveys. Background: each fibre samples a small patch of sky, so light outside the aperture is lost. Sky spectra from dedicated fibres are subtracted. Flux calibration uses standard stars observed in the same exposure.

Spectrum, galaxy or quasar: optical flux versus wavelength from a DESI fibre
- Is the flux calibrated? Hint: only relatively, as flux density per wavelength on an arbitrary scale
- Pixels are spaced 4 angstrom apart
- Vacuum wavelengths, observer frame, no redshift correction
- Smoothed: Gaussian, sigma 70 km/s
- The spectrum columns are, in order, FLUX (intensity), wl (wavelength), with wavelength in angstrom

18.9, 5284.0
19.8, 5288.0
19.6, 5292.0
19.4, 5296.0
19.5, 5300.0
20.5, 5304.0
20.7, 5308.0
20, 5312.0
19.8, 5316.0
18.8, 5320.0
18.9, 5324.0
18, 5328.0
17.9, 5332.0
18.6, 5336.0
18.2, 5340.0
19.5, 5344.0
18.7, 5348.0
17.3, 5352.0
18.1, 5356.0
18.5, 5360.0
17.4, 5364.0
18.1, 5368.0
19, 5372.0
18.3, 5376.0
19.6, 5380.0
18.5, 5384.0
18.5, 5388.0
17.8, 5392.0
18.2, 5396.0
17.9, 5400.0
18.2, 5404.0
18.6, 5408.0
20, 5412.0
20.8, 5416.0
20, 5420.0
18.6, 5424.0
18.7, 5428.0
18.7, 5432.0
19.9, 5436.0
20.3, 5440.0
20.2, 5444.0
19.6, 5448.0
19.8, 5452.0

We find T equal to 18.9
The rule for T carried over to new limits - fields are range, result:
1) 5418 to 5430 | 19.1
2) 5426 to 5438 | 19.1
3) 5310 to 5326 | 19.4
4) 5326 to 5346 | 18.4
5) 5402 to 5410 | 18.4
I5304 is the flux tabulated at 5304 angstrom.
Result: 20.5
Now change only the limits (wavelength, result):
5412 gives 20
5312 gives 20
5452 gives 19.8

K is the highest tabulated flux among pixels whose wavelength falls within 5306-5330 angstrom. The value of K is 20.7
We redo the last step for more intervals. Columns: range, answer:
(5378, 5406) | 19.6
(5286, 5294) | 19.8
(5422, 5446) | 20.3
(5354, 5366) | 18.5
